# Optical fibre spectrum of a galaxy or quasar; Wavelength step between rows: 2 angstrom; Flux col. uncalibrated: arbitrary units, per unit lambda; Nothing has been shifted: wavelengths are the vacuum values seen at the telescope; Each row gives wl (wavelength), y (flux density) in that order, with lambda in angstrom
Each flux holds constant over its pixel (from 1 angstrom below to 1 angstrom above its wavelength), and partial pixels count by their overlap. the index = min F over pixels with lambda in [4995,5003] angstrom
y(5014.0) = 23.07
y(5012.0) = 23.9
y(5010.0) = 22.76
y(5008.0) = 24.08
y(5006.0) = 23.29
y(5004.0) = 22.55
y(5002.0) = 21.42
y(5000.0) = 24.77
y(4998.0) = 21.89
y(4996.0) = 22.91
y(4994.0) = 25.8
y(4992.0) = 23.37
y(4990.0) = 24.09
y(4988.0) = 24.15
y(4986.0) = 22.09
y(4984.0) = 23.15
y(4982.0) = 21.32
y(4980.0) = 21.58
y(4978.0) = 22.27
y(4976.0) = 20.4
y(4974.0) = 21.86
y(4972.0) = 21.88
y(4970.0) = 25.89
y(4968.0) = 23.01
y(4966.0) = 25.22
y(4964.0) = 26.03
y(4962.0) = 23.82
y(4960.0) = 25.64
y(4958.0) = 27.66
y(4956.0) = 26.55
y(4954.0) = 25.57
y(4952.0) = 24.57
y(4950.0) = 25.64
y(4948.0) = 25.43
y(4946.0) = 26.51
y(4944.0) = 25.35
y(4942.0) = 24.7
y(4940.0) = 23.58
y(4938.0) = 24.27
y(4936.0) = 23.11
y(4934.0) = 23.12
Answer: 21.42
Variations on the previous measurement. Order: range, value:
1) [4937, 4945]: 23.58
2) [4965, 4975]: 21.86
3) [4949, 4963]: 23.82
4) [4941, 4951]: 24.7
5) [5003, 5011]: 22.55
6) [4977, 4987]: 21.32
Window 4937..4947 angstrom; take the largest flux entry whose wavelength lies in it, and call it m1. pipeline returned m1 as 26.51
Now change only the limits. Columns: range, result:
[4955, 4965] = 27.66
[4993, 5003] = 25.8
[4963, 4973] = 26.03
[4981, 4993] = 24.15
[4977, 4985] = 23.15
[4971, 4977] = 21.88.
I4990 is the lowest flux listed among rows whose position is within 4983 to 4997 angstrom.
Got 22.09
